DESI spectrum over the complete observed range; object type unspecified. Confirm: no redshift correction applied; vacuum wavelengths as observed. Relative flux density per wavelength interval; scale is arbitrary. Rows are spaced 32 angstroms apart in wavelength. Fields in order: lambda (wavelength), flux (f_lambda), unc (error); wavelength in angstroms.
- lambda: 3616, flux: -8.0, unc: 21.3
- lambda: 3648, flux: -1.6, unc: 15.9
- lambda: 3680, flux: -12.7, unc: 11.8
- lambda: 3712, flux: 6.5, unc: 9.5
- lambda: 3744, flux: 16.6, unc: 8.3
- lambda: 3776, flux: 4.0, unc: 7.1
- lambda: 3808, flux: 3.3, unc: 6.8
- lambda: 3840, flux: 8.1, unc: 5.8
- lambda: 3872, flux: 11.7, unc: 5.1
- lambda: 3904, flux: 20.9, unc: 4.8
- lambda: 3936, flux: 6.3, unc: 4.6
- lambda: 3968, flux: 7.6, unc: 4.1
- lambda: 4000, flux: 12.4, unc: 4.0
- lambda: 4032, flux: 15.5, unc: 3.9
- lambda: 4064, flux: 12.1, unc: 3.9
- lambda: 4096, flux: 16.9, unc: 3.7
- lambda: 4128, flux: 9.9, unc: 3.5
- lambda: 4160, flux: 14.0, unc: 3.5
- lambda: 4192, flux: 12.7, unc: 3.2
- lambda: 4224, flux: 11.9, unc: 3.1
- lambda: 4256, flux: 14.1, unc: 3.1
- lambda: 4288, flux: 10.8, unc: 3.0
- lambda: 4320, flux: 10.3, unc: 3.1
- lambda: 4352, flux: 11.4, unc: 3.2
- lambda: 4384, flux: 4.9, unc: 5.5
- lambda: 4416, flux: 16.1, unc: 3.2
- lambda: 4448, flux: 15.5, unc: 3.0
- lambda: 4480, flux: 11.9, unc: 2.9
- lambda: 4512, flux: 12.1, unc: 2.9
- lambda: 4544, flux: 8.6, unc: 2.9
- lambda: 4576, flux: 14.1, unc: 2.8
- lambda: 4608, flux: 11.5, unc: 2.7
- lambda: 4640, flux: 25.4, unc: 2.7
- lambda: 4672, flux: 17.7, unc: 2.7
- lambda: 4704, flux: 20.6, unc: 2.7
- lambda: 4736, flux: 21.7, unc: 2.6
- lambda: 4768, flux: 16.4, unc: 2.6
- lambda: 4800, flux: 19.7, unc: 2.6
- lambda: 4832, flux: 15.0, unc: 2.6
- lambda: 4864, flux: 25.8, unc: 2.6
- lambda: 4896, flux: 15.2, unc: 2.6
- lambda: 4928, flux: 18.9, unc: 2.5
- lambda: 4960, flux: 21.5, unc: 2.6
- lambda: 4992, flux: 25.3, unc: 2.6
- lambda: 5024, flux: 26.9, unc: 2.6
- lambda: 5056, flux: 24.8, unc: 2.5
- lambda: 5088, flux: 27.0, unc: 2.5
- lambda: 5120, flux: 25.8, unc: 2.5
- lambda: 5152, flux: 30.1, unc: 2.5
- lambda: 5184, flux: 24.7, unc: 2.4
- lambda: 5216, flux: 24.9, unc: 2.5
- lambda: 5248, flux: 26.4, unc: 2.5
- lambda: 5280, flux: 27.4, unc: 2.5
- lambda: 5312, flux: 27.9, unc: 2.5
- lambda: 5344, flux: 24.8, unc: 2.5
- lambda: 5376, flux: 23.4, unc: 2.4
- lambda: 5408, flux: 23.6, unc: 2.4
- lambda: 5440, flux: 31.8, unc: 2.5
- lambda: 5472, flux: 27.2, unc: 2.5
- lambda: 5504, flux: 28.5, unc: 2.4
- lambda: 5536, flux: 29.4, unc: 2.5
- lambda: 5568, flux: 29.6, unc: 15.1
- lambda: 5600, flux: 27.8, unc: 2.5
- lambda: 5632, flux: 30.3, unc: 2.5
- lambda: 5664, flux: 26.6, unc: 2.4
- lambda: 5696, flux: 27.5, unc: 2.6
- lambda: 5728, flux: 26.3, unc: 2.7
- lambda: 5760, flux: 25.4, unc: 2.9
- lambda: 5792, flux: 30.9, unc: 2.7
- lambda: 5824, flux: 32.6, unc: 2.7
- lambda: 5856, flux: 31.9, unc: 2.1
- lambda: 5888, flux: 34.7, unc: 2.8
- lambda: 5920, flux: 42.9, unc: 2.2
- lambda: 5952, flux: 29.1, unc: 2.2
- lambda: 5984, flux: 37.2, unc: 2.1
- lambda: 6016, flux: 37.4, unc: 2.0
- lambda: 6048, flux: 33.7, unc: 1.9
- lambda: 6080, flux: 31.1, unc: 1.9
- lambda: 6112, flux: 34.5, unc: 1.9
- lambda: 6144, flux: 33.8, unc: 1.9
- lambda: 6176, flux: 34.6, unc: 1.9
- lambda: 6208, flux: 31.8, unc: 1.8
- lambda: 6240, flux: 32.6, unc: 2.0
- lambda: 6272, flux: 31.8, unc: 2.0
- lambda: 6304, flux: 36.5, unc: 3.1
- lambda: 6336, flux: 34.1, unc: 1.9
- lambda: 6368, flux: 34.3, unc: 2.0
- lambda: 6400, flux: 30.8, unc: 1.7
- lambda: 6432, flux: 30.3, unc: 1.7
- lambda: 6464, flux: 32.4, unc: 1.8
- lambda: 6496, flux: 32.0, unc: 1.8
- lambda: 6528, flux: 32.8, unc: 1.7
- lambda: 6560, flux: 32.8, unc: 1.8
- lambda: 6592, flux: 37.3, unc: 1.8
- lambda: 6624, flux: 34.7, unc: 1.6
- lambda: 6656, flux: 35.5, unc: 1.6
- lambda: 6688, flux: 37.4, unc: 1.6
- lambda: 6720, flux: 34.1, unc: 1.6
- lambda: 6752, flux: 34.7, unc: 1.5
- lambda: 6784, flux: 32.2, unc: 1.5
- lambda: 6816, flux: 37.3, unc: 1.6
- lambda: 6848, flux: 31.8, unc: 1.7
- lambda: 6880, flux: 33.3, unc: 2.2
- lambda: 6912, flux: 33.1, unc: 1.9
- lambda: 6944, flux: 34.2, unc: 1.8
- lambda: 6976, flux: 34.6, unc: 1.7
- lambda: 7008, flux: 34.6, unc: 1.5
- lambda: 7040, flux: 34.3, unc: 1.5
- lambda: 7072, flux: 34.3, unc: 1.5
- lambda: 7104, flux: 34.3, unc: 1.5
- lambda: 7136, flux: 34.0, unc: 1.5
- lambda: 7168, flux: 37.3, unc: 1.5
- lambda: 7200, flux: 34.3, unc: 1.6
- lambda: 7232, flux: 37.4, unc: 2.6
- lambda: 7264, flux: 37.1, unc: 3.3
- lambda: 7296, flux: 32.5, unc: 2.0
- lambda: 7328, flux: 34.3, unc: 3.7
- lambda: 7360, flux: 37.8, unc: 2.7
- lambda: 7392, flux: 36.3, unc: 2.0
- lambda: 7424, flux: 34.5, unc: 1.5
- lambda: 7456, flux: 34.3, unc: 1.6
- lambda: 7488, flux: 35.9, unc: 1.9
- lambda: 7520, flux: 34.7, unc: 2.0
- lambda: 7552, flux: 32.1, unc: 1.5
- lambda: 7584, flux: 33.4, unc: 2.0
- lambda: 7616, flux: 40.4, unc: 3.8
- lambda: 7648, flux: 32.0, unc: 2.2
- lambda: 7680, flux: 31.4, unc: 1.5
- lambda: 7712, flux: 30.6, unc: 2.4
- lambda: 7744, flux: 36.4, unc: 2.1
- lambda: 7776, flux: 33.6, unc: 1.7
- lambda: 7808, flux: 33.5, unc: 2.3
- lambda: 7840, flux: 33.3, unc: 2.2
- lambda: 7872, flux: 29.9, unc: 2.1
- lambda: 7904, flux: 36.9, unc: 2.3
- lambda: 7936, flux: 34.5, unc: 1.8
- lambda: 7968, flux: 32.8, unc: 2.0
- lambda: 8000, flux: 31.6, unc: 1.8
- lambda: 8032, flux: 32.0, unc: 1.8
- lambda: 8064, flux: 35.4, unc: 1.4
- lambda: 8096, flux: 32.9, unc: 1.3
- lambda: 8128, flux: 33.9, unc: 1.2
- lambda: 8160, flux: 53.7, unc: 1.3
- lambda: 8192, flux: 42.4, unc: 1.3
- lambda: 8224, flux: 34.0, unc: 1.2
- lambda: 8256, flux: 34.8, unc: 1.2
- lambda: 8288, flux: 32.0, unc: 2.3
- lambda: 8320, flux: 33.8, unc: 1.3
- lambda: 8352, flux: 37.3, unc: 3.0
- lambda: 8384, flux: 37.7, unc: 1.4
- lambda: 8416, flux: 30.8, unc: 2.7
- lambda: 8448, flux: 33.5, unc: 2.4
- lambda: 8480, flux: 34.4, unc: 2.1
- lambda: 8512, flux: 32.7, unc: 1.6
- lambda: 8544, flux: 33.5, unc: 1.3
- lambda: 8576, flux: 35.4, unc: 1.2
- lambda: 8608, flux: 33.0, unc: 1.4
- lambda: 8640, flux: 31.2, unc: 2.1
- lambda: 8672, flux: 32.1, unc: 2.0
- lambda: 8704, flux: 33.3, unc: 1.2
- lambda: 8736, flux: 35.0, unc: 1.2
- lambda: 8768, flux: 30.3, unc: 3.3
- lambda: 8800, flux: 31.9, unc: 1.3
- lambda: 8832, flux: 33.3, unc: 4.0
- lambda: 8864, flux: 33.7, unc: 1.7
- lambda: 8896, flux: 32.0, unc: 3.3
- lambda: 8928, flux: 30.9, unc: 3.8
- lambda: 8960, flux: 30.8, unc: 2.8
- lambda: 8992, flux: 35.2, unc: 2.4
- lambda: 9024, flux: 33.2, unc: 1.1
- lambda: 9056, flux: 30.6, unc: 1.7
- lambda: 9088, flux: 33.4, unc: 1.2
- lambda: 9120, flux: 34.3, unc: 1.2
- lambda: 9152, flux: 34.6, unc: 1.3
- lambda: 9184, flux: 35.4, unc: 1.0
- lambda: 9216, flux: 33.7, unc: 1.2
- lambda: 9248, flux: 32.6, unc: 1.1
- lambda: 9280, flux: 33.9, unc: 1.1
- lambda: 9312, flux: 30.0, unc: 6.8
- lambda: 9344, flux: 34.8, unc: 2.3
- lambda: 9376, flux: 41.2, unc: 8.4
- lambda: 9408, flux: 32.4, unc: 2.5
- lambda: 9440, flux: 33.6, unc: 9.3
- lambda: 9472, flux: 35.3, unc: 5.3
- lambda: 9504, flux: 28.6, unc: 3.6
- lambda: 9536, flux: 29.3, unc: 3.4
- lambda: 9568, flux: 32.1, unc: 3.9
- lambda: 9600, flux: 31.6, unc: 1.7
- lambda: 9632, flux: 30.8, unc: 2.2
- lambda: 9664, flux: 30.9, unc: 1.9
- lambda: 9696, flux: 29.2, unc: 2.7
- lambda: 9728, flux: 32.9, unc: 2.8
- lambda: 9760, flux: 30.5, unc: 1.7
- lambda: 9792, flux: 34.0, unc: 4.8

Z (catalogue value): 0.24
